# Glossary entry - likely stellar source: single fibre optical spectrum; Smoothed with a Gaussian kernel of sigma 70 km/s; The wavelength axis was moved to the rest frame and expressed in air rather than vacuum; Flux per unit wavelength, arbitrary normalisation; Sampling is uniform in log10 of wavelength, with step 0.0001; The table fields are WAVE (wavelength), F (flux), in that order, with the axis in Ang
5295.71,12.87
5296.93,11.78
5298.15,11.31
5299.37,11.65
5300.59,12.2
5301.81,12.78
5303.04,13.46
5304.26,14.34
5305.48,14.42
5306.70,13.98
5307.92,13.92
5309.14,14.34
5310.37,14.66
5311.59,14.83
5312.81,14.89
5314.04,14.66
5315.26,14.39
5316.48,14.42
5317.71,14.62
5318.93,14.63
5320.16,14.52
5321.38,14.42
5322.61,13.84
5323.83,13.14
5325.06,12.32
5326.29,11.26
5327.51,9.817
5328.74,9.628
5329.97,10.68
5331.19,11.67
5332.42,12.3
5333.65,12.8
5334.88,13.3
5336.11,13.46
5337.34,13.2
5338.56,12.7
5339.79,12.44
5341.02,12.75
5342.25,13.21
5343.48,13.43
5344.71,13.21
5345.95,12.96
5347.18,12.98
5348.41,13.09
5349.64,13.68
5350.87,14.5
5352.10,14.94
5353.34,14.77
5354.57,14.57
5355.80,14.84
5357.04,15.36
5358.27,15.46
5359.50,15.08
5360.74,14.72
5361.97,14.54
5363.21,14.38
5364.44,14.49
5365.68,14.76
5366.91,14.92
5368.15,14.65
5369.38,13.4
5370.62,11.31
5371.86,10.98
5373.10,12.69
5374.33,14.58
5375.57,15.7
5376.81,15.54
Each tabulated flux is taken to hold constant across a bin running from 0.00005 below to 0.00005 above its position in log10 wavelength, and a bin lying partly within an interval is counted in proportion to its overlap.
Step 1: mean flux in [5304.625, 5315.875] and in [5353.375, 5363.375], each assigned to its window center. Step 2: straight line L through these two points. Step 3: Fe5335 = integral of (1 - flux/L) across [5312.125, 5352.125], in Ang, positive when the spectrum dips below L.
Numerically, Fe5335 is 4.17 Ang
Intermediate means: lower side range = 14.5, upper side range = 14.9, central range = 13.1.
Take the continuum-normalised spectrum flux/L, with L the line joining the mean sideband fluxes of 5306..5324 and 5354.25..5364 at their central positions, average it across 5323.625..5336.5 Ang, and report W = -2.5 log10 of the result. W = 0.230 mag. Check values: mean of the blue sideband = 14.4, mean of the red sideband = 14.9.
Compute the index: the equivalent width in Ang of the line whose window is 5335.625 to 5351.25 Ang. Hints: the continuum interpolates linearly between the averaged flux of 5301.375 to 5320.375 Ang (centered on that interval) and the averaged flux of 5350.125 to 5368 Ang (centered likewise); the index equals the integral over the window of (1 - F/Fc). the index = 1.6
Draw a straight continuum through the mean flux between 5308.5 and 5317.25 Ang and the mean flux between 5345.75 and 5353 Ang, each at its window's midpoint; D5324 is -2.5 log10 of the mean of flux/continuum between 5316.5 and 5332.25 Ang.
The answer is 0.14 mag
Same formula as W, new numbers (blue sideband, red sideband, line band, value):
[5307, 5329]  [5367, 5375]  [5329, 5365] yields -0.02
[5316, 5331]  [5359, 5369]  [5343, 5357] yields 0.00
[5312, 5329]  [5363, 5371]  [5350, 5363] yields -0.07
